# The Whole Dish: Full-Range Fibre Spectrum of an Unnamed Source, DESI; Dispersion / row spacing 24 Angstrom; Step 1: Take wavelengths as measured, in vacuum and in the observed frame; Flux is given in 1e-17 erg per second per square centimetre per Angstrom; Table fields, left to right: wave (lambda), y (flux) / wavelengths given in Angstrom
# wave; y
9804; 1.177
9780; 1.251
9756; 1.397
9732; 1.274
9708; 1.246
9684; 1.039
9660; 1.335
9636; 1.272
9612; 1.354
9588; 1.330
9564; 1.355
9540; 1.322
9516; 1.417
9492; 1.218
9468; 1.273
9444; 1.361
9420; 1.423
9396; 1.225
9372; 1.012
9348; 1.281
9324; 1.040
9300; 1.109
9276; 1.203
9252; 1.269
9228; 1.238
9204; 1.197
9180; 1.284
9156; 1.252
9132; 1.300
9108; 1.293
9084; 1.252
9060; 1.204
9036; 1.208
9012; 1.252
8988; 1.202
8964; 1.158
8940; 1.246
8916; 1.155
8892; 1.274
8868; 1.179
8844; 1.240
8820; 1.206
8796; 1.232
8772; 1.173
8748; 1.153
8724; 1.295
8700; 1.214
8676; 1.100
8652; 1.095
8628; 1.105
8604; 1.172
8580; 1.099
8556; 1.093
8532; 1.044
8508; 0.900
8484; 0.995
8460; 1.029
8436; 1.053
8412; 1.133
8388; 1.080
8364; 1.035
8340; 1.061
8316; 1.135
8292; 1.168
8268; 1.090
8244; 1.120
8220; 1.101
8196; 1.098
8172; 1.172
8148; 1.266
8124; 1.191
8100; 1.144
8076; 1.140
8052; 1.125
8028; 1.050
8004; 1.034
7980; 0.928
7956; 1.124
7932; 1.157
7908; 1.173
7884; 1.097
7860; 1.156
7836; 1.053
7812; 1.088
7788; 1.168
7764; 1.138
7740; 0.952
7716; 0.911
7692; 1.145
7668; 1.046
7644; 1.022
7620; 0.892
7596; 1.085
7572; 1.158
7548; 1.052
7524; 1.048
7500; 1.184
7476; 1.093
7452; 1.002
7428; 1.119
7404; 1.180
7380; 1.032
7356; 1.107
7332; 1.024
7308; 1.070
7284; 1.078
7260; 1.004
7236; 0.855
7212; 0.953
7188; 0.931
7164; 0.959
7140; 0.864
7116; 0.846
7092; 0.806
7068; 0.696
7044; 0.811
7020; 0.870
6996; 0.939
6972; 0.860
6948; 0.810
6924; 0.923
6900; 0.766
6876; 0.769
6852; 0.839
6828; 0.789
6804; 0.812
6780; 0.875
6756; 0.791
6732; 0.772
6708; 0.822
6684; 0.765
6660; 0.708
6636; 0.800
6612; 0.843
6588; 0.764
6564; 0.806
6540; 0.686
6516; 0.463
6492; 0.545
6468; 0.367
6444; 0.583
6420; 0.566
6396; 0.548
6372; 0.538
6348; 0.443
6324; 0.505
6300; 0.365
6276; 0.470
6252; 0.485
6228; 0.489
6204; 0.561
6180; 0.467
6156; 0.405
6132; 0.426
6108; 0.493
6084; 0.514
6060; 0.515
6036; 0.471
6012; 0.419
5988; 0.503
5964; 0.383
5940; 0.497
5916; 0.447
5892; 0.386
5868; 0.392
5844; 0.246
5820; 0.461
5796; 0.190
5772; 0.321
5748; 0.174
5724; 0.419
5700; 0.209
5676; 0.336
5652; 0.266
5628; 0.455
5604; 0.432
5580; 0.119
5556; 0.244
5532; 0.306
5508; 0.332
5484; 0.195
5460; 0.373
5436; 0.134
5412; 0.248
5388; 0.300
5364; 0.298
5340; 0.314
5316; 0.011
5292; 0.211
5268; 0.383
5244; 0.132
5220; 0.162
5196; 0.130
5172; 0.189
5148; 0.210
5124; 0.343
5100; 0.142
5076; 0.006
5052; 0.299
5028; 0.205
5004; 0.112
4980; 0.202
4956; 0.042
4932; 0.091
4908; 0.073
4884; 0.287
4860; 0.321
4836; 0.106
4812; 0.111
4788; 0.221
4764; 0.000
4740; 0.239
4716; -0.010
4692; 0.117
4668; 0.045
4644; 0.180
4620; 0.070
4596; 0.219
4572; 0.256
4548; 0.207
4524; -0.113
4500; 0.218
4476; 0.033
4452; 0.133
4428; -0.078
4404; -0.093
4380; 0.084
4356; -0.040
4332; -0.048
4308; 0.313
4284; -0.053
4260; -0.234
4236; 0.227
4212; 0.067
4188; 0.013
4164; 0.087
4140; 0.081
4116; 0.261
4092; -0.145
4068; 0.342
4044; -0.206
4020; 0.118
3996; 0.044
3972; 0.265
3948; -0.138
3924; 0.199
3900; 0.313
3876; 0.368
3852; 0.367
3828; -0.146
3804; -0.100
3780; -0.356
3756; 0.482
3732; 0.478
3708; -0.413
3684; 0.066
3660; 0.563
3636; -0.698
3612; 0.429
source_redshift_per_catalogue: 0.643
